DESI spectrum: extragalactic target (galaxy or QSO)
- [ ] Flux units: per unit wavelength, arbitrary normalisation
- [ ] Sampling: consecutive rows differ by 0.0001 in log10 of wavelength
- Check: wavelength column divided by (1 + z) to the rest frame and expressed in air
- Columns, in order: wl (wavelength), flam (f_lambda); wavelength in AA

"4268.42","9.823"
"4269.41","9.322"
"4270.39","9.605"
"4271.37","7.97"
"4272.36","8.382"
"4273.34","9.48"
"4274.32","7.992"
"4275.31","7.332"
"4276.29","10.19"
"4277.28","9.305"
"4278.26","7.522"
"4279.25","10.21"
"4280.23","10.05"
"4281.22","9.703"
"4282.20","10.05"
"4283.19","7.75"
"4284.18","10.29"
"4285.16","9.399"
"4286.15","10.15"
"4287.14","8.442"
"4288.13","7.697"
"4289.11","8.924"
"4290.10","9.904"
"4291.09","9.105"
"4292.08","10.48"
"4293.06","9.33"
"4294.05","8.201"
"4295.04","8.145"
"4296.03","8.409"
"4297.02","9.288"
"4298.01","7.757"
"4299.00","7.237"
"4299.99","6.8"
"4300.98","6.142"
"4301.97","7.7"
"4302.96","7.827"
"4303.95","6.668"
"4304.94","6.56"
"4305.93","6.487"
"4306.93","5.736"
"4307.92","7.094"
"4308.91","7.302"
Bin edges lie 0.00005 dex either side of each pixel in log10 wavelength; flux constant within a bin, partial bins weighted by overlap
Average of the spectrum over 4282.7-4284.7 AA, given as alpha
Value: 9.04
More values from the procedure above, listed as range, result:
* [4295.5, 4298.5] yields 8.48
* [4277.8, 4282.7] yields 9.52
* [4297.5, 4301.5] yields 7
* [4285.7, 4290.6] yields 9.01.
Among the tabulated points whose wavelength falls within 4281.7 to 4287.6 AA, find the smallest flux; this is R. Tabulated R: 7.75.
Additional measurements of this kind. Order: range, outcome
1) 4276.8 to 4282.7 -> 7.522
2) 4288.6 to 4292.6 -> 8.924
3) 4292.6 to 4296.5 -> 8.145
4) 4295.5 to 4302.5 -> 6.142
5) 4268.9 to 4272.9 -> 7.97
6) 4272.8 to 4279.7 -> 7.332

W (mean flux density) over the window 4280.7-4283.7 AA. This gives 9.16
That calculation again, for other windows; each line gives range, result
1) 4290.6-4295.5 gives 9.07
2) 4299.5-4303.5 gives 7.12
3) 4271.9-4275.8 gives 8.31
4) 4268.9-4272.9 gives 8.82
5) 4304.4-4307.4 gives 6.26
